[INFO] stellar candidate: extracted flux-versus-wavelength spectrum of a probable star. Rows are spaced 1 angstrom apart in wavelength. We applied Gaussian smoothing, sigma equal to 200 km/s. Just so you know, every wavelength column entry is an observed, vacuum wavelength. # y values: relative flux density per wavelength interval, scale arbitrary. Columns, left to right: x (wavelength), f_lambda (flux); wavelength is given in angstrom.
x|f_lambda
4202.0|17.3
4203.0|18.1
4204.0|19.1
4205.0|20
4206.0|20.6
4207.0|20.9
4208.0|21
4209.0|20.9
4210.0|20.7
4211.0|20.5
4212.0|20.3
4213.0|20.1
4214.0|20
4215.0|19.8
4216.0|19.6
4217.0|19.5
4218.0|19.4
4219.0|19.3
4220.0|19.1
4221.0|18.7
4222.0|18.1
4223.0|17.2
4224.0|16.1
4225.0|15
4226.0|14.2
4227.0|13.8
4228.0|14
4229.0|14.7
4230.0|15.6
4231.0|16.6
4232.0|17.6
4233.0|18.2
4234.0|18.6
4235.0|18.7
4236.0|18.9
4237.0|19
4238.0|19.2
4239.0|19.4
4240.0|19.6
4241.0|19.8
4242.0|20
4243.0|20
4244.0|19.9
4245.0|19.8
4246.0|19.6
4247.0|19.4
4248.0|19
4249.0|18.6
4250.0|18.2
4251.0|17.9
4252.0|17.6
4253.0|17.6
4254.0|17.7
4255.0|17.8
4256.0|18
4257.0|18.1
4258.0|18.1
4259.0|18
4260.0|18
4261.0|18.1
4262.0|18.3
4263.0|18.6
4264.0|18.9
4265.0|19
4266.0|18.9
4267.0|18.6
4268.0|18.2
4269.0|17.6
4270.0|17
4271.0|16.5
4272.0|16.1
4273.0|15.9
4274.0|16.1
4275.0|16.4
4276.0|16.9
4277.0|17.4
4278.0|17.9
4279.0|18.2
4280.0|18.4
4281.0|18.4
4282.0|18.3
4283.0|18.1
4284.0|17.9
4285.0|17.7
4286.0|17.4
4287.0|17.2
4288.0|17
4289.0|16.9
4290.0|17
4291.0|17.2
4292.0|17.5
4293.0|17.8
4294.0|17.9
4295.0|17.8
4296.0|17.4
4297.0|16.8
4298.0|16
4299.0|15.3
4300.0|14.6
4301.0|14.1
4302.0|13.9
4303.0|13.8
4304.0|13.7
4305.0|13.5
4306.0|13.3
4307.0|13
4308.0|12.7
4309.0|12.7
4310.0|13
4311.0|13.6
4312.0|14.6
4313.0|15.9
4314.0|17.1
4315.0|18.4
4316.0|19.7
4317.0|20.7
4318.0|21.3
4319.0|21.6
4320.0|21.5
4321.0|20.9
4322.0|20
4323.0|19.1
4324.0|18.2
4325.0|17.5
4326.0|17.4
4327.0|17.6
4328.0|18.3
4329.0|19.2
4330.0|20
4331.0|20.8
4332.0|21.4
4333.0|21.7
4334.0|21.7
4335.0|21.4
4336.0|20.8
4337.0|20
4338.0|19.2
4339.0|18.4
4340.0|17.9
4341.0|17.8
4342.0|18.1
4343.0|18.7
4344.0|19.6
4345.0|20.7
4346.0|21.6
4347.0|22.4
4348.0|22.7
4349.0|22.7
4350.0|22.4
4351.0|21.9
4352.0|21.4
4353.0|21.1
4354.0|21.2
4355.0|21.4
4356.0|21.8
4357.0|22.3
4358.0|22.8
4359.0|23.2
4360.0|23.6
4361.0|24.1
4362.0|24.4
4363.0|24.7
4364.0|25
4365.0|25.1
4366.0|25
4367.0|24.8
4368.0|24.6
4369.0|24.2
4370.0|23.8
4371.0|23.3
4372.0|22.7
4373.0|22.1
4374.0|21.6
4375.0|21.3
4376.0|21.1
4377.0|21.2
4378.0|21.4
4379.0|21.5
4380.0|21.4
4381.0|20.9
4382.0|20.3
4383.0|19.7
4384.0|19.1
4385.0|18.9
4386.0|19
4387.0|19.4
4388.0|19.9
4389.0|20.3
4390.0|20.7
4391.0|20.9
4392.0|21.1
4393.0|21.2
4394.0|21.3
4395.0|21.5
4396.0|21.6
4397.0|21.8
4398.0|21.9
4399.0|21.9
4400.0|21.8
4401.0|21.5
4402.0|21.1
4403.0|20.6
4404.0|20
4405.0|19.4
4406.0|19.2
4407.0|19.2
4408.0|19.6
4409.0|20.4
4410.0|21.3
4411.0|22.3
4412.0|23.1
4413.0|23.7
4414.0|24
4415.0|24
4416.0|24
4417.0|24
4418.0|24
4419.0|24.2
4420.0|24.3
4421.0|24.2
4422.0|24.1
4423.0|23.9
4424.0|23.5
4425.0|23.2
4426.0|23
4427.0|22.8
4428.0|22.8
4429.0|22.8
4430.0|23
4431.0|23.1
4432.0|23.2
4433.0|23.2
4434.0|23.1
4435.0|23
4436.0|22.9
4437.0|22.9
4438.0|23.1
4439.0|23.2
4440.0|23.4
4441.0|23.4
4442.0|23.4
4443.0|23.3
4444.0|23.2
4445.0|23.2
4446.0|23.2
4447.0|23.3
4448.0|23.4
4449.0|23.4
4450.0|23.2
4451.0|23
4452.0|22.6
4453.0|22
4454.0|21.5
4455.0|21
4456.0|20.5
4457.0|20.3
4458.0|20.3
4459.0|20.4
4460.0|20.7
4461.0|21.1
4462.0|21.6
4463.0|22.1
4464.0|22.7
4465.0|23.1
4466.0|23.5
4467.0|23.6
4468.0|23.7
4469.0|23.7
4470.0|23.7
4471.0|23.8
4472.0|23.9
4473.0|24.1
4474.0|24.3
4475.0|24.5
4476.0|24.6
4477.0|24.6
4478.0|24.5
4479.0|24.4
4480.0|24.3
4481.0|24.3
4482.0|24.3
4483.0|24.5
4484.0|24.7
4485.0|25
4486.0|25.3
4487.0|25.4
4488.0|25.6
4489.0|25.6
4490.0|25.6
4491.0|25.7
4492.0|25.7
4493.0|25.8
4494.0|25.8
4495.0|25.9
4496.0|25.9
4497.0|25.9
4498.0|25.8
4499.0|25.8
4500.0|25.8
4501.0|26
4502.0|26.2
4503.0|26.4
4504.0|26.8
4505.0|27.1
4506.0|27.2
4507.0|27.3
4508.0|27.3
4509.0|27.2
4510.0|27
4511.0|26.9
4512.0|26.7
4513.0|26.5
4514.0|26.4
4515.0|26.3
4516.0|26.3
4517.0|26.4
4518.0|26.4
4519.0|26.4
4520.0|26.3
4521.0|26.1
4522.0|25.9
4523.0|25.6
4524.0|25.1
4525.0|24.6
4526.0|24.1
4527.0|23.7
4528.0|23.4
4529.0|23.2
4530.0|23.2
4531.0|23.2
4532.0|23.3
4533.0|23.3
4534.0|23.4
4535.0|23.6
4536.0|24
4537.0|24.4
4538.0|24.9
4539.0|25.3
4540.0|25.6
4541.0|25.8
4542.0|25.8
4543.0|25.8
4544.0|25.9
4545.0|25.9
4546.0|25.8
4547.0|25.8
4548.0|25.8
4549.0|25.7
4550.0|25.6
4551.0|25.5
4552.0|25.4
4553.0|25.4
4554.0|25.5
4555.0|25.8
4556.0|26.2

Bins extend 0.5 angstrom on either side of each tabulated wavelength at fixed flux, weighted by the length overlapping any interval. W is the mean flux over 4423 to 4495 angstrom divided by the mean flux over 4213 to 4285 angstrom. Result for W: 1.30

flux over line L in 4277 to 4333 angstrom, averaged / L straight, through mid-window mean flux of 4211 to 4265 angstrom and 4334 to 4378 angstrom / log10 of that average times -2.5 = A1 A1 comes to 0.18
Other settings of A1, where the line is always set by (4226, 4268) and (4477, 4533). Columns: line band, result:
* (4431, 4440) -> 0.021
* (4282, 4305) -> 0.183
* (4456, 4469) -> 0.112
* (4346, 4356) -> -0.038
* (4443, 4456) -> 0.059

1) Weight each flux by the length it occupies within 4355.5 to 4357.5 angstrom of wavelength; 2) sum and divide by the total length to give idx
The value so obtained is 22.1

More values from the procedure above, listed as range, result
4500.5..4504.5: 26.3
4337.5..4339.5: 18.8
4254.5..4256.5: 17.9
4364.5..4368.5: 24.9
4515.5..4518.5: 26.4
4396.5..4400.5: 21.8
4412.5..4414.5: 23.9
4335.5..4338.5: 20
